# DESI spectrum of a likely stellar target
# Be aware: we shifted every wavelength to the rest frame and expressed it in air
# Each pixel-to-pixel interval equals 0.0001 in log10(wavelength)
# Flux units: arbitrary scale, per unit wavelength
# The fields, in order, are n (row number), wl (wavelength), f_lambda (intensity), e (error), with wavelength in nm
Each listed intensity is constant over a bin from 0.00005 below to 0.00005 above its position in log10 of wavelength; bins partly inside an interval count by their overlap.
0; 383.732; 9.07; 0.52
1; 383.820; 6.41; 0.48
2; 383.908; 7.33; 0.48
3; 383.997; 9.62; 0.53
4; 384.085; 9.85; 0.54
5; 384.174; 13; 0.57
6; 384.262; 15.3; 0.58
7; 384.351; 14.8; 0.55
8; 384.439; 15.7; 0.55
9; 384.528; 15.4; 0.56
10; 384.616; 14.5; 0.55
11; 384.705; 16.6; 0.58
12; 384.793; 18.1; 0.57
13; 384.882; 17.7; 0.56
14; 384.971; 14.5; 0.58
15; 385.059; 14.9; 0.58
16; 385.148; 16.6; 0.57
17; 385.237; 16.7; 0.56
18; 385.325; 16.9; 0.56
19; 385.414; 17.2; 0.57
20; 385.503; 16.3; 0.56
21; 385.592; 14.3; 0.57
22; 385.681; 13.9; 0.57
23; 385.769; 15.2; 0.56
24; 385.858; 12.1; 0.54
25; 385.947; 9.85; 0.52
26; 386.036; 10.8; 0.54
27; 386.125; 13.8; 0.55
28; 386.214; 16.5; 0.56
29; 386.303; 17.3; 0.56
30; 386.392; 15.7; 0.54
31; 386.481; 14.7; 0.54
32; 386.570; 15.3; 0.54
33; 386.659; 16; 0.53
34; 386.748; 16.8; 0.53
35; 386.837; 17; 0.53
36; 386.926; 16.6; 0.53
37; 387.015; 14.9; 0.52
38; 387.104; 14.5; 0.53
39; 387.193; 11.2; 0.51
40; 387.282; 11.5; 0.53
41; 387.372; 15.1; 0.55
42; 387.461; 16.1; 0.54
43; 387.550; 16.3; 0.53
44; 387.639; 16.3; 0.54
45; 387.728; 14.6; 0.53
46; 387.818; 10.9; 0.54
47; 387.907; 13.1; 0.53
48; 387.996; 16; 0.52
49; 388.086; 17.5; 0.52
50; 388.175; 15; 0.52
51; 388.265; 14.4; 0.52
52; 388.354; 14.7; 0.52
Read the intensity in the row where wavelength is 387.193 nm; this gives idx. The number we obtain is 11.2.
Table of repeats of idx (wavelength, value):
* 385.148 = 16.6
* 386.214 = 16.5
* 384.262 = 15.3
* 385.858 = 12.1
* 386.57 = 15.3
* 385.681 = 13.9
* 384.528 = 15.4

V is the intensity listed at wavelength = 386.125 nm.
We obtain 13.8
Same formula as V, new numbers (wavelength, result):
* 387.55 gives 16.3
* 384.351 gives 14.8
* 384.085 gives 9.85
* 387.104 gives 14.5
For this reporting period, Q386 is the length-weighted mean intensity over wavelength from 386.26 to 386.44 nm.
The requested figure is 16.5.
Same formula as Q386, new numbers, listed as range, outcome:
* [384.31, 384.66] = 15.1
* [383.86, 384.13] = 8.89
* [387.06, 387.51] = 13.7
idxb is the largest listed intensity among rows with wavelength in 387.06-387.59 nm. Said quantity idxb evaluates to 16.3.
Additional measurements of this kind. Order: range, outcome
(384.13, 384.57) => 15.7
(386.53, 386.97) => 17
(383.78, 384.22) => 13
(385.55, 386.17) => 15.2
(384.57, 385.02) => 18.1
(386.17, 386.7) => 17.3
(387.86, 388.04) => 16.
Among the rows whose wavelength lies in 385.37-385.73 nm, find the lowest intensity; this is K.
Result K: 13.9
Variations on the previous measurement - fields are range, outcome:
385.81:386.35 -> 9.85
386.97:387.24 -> 11.2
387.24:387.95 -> 10.9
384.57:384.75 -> 14.5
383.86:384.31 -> 7.33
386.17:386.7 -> 14.7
